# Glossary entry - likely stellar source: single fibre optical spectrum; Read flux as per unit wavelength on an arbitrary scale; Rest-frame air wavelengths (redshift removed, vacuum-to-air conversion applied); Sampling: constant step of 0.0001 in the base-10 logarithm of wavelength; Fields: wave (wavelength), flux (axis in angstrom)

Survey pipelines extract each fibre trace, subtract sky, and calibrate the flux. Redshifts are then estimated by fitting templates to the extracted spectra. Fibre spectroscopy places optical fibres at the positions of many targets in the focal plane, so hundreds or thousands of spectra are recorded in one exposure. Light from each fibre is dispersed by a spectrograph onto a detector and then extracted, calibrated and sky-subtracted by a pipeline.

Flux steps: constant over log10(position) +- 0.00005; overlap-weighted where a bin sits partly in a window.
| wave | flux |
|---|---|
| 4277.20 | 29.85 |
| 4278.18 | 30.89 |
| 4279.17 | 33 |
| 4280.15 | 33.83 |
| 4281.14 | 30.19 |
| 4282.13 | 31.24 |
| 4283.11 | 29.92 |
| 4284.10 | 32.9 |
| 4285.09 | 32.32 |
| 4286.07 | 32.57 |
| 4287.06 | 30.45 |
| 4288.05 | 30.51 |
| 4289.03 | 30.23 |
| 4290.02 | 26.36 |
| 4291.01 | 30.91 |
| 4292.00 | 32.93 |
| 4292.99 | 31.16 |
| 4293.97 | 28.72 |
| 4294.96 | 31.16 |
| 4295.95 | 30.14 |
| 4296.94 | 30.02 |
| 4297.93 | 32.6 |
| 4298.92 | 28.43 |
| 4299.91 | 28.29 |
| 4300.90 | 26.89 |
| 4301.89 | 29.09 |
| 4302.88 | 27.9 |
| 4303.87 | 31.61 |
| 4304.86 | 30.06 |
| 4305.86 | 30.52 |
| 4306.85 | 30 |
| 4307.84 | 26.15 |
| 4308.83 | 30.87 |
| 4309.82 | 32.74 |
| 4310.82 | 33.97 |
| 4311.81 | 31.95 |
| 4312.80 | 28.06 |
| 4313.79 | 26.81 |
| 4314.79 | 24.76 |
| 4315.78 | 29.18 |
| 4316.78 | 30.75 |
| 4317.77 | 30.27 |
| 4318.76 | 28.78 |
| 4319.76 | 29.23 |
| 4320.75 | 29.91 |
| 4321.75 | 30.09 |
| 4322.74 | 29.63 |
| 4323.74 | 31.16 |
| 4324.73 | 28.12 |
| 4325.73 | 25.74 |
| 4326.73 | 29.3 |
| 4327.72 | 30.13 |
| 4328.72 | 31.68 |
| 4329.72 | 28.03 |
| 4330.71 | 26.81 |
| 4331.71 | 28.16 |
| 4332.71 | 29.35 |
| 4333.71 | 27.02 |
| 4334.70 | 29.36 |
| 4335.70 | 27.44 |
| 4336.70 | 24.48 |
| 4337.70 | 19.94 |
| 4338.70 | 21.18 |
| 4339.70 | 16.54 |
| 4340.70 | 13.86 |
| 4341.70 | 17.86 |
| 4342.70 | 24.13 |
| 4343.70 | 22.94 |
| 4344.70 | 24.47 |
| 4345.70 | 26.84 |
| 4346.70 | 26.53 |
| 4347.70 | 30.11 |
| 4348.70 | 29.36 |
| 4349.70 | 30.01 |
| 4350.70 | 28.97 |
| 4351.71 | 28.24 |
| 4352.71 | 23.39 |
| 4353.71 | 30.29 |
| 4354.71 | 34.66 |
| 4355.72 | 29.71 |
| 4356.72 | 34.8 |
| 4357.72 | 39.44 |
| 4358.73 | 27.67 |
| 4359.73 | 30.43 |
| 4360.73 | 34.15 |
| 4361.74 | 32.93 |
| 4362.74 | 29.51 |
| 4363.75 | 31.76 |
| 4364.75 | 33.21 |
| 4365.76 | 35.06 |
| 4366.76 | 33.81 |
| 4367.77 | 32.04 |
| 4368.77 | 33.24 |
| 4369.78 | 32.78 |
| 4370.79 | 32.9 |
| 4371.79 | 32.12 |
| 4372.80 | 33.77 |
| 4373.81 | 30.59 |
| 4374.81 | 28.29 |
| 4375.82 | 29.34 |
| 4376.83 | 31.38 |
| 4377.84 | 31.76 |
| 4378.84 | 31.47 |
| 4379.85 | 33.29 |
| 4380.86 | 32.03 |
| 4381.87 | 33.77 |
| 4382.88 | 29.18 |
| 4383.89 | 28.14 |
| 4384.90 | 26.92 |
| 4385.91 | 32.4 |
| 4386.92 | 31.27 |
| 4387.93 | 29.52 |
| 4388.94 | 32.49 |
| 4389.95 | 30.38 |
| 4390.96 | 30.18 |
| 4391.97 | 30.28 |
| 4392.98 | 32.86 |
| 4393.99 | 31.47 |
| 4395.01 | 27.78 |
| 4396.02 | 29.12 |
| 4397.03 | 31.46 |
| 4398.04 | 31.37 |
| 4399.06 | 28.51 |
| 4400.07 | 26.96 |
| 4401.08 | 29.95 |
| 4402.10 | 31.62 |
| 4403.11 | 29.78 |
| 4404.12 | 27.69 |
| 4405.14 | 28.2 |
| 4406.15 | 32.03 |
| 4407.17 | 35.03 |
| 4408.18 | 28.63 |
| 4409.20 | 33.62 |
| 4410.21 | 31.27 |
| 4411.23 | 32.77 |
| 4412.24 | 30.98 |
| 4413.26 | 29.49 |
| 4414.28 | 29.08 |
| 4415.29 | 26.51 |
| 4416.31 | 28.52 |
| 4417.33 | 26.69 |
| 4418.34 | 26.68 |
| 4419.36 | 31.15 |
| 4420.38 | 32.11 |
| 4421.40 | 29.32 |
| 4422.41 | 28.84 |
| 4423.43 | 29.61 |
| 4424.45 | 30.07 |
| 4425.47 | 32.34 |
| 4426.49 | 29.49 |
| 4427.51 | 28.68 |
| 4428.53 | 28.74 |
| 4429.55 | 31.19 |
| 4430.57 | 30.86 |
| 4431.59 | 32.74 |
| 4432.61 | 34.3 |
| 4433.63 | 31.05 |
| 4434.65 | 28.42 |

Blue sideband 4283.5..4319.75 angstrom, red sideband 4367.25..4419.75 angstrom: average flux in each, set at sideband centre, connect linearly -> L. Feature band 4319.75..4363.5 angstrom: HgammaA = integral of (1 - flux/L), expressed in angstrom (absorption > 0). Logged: 3.5 angstrom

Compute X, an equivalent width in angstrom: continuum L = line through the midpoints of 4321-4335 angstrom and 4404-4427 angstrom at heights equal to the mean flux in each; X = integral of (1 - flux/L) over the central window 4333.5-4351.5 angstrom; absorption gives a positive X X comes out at 2.8 angstrom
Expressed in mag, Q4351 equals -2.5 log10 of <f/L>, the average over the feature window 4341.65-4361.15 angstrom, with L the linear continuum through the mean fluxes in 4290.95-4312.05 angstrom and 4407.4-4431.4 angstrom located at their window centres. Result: 0.04 mag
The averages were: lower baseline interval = 30.2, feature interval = 28.9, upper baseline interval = 30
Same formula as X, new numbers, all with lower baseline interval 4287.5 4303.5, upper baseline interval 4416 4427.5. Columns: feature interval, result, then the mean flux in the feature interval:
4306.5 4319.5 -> 0.1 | 29.6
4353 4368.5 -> -1.5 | 32.5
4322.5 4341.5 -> 2.3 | 26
